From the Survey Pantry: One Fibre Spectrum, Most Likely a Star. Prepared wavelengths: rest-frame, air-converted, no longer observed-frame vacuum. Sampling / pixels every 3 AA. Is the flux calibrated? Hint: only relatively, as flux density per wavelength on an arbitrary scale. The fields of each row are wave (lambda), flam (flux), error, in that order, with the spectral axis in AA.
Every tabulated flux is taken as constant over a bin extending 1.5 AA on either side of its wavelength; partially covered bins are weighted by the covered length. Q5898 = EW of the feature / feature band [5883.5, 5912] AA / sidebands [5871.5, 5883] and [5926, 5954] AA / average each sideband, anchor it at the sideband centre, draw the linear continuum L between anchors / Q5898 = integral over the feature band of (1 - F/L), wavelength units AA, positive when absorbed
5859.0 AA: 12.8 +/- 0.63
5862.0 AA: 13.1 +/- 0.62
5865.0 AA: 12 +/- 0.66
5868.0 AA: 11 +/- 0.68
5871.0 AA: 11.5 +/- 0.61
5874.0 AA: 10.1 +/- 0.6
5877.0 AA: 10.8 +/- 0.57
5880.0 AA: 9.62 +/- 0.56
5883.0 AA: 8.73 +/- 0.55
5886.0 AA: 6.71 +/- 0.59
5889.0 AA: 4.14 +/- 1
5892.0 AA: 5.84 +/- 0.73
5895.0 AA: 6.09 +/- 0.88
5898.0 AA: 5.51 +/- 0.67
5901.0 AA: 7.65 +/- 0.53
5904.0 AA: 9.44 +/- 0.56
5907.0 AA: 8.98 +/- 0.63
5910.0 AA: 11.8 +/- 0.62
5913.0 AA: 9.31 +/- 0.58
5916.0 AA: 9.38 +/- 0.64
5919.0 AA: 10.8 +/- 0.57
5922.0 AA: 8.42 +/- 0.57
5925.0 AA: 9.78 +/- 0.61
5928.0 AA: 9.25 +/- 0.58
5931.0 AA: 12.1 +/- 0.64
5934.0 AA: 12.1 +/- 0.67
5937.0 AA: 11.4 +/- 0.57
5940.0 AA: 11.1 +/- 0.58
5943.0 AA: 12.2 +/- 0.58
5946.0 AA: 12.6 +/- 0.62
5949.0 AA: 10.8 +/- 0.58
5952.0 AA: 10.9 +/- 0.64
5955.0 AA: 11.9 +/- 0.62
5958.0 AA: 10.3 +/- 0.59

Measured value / 8.4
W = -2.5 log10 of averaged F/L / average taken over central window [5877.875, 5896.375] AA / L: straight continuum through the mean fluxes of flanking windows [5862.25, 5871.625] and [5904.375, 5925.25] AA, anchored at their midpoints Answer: 0.485 mag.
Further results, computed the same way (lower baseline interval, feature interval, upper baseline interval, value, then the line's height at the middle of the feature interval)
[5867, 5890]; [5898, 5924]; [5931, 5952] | 0.13 mag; 10.4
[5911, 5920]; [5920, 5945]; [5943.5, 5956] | -0.01 mag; 10.7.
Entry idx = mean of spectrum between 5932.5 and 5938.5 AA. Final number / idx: 11.8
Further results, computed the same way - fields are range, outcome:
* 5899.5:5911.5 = 9.47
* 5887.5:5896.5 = 5.36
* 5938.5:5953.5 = 11.5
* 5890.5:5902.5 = 6.27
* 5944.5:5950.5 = 11.7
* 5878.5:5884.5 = 9.17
